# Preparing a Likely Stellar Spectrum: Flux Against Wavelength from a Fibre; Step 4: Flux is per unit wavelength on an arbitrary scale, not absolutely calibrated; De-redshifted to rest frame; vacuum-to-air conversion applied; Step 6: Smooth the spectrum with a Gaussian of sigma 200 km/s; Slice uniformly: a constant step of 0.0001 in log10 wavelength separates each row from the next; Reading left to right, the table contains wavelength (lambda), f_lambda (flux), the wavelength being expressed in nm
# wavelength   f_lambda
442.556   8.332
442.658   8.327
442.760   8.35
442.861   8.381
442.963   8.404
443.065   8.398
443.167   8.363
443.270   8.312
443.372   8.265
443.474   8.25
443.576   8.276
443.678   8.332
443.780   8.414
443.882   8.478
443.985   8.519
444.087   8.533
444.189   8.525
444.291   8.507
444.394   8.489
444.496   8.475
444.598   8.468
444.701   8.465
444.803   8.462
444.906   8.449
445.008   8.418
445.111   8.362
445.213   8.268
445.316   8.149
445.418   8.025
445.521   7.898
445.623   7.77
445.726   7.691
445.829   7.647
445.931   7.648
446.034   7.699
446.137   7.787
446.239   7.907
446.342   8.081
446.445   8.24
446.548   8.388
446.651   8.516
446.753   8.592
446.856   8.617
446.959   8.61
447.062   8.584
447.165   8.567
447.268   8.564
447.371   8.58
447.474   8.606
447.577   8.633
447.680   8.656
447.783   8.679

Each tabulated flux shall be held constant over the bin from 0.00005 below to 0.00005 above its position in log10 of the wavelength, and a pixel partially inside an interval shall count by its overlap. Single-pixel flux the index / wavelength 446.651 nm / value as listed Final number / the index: 8.516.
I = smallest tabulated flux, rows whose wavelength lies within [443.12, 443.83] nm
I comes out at 8.25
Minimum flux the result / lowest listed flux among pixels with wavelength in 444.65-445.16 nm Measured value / 8.362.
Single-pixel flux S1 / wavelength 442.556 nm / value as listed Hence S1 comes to 8.332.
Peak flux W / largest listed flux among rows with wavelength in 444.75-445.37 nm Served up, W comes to 8.462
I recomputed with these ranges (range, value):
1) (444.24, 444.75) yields 8.465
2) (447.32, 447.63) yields 8.58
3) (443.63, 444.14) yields 8.332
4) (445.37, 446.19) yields 7.647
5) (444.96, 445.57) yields 7.898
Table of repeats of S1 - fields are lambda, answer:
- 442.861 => 8.381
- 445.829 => 7.647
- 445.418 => 8.025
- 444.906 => 8.449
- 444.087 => 8.533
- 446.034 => 7.699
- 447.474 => 8.606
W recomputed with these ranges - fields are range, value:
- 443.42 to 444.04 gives 8.519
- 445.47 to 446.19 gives 7.898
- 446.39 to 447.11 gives 8.617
